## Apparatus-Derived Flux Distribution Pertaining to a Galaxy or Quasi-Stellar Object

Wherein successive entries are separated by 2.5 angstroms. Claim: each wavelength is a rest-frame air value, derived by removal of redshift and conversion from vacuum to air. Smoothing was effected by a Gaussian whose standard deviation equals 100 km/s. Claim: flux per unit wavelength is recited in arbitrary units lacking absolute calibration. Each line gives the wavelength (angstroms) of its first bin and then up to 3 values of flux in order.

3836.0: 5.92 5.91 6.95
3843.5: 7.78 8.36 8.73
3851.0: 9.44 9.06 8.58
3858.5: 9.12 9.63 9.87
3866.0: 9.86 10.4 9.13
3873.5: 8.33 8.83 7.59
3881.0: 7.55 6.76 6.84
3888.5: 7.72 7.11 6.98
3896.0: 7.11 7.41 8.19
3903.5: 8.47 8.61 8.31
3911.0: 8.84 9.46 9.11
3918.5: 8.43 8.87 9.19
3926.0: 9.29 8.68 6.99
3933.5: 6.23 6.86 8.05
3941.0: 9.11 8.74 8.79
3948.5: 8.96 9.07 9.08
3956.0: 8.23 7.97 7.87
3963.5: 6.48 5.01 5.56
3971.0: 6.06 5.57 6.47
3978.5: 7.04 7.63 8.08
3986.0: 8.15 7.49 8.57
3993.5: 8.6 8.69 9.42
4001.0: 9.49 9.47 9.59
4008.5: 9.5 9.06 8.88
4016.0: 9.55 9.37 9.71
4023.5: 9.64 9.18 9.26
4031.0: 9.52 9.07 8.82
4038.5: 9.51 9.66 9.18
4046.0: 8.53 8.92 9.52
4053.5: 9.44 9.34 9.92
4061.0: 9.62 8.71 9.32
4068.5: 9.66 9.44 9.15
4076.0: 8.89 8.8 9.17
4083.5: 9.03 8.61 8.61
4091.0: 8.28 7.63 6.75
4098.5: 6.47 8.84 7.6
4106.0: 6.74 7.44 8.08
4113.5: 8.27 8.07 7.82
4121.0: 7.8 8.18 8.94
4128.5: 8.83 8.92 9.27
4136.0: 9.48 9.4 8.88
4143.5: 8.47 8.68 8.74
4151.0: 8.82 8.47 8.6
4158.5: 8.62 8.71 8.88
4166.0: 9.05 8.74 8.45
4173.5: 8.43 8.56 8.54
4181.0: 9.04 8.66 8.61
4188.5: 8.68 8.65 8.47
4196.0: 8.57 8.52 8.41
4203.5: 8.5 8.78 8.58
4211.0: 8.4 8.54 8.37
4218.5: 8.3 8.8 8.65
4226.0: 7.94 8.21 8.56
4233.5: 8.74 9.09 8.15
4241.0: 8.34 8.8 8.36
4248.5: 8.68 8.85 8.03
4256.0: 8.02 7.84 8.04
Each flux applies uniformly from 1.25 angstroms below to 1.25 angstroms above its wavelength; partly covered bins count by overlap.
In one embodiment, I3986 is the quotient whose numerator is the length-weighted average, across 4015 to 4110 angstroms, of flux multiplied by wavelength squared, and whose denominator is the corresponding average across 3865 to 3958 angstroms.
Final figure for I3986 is 1.2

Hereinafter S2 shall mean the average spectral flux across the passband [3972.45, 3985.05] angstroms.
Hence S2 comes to 7.01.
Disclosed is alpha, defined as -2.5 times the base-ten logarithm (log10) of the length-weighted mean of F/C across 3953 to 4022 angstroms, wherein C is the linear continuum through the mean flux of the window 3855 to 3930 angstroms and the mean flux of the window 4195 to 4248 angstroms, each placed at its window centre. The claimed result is 0.05 mag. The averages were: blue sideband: 8.47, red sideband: 8.51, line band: 8.08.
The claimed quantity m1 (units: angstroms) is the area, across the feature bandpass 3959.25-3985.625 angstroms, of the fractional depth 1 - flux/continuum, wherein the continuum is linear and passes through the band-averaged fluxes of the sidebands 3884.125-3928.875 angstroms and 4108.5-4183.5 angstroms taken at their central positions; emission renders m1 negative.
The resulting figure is 5.3 angstroms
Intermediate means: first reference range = 8.23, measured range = 6.66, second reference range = 8.63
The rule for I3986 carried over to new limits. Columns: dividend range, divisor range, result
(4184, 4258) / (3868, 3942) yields 1.22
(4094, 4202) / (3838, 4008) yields 1.16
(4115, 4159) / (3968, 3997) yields 1.27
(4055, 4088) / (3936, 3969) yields 1.23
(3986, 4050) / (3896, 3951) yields 1.14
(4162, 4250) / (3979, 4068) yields 1.03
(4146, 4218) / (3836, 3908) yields 1.23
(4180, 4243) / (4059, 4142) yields 1.06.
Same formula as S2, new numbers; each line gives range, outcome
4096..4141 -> 8.22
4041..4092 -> 9.12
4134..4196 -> 8.74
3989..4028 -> 9.21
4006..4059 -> 9.31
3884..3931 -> 8.2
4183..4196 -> 8.61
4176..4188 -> 8.69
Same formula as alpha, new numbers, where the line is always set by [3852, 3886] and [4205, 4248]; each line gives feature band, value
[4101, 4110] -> 0.15 mag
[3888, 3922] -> 0.07 mag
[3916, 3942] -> 0.07 mag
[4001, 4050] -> -0.08 mag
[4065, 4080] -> -0.07 mag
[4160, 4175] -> -0.02 mag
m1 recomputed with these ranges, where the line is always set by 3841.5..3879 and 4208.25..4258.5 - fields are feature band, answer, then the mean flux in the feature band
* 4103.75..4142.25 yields 0.97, 8.39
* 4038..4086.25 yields -3.00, 9.23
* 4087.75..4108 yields 2.48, 7.58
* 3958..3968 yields 2.46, 6.65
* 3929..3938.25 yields 1.95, 7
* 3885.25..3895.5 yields 2.01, 7.17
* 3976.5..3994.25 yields 1.89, 7.86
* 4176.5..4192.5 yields -0.31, 8.69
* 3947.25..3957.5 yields 0.03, 8.81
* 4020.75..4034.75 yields -1.02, 9.37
